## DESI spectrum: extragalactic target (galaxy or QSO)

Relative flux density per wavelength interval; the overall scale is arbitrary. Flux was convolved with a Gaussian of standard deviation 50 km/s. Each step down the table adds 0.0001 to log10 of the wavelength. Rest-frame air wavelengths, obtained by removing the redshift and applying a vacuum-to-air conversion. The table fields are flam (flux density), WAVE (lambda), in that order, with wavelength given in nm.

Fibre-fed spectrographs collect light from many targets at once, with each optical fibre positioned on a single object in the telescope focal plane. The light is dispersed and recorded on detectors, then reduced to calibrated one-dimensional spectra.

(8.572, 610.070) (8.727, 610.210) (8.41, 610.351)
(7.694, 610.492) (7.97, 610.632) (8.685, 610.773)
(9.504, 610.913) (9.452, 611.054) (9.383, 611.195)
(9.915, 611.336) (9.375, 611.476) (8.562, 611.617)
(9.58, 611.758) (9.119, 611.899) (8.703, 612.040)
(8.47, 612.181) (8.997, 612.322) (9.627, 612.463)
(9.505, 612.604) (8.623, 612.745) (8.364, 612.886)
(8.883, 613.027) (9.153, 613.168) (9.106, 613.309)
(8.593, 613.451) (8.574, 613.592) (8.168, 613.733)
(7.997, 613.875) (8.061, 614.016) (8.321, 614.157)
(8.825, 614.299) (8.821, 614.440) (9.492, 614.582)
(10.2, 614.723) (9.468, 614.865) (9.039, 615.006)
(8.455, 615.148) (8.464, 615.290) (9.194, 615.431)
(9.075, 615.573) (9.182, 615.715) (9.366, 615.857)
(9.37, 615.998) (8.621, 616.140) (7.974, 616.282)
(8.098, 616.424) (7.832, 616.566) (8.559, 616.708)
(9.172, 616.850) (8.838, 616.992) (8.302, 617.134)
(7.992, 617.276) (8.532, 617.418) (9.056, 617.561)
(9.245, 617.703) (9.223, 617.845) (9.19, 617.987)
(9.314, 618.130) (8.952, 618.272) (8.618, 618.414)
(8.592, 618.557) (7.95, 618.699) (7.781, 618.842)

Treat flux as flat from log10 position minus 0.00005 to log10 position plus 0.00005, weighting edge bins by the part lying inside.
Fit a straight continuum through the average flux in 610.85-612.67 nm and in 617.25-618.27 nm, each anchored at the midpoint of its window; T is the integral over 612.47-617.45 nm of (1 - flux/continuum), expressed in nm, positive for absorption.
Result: 0.19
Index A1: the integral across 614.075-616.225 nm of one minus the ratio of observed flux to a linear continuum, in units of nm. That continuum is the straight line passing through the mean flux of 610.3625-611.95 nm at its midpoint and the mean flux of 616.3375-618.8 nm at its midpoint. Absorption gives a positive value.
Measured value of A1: -0.06 nm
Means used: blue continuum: 9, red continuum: 8.66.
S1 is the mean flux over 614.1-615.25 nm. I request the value 9.07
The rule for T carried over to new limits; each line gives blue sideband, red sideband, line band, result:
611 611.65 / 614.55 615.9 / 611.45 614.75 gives 0.154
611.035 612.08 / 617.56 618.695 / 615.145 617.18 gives 0.077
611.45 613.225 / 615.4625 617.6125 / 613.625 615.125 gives 0.002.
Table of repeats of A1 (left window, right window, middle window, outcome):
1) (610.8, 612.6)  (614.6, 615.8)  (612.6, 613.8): 0.060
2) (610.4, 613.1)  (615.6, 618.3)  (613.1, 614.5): 0.053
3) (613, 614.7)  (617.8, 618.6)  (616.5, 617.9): 0.039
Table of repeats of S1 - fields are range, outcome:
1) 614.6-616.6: 8.92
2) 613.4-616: 8.87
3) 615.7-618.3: 8.77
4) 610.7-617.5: 8.87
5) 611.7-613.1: 8.98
